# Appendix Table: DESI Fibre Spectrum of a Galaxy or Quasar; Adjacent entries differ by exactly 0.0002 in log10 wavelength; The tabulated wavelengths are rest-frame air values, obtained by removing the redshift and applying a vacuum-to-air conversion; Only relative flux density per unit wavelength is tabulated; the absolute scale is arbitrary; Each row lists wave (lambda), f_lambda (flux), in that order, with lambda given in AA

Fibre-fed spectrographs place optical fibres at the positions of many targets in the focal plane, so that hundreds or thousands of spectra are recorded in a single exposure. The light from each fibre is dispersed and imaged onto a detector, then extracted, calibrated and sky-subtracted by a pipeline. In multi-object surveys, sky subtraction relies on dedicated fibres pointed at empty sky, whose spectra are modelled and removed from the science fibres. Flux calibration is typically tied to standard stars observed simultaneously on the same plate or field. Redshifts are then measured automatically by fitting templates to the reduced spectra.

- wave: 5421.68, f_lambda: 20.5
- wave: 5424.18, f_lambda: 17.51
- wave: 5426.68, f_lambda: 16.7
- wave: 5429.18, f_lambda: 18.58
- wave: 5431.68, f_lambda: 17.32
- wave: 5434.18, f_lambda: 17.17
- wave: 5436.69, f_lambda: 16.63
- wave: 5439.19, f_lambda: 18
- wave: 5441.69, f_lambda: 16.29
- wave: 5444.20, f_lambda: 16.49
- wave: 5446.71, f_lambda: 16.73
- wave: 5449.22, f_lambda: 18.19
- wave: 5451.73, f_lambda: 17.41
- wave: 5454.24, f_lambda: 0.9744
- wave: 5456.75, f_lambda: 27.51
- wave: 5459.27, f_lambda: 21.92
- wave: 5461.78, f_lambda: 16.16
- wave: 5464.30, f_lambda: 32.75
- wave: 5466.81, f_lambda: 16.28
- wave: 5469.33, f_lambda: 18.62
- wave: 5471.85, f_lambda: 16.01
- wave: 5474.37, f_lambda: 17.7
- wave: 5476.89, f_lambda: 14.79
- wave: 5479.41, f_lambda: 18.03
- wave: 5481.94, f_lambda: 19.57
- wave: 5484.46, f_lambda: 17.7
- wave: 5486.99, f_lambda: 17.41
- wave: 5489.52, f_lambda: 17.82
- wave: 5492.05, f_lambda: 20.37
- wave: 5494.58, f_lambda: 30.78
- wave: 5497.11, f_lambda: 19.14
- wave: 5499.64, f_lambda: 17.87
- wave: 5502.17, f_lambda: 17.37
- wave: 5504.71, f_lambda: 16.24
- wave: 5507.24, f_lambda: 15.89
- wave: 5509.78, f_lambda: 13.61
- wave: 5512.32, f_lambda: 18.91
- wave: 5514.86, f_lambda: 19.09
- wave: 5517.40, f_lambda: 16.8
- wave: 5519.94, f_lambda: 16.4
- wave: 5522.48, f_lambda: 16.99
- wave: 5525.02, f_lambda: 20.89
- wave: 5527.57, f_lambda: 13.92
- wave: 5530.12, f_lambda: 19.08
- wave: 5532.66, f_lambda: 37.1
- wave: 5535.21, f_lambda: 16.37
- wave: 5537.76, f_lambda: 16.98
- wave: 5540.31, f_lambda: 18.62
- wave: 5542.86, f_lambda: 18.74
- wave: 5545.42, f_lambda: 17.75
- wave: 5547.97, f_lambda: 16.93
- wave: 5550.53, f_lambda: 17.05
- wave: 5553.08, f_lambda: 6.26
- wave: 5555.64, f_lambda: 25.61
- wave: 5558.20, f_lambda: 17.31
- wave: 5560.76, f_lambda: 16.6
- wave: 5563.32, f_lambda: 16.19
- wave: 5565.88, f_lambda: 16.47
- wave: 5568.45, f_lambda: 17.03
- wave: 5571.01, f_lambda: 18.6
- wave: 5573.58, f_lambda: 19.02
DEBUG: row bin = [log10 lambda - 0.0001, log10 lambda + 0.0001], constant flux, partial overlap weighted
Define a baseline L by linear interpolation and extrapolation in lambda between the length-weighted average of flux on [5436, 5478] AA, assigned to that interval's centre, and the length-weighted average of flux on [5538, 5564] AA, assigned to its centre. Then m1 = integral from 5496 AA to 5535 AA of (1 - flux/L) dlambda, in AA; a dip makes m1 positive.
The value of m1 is -2.66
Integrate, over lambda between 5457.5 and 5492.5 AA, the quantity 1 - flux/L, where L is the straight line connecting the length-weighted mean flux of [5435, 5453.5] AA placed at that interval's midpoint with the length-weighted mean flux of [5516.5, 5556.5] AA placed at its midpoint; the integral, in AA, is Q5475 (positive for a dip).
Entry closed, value -3.7 AA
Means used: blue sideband 16.7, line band 19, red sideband 18.4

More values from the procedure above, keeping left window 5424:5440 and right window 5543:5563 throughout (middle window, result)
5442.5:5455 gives 2.0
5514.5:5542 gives -3.8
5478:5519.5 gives -3.3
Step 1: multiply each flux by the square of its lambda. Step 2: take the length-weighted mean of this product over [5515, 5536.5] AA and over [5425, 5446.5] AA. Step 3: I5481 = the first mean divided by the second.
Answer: 1.2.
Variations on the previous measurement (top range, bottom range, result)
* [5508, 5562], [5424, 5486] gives 1.05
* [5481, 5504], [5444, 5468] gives 1.08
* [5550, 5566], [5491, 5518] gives 0.90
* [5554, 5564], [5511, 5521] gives 1.06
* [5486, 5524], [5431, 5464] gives 1.07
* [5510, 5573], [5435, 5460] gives 1.11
